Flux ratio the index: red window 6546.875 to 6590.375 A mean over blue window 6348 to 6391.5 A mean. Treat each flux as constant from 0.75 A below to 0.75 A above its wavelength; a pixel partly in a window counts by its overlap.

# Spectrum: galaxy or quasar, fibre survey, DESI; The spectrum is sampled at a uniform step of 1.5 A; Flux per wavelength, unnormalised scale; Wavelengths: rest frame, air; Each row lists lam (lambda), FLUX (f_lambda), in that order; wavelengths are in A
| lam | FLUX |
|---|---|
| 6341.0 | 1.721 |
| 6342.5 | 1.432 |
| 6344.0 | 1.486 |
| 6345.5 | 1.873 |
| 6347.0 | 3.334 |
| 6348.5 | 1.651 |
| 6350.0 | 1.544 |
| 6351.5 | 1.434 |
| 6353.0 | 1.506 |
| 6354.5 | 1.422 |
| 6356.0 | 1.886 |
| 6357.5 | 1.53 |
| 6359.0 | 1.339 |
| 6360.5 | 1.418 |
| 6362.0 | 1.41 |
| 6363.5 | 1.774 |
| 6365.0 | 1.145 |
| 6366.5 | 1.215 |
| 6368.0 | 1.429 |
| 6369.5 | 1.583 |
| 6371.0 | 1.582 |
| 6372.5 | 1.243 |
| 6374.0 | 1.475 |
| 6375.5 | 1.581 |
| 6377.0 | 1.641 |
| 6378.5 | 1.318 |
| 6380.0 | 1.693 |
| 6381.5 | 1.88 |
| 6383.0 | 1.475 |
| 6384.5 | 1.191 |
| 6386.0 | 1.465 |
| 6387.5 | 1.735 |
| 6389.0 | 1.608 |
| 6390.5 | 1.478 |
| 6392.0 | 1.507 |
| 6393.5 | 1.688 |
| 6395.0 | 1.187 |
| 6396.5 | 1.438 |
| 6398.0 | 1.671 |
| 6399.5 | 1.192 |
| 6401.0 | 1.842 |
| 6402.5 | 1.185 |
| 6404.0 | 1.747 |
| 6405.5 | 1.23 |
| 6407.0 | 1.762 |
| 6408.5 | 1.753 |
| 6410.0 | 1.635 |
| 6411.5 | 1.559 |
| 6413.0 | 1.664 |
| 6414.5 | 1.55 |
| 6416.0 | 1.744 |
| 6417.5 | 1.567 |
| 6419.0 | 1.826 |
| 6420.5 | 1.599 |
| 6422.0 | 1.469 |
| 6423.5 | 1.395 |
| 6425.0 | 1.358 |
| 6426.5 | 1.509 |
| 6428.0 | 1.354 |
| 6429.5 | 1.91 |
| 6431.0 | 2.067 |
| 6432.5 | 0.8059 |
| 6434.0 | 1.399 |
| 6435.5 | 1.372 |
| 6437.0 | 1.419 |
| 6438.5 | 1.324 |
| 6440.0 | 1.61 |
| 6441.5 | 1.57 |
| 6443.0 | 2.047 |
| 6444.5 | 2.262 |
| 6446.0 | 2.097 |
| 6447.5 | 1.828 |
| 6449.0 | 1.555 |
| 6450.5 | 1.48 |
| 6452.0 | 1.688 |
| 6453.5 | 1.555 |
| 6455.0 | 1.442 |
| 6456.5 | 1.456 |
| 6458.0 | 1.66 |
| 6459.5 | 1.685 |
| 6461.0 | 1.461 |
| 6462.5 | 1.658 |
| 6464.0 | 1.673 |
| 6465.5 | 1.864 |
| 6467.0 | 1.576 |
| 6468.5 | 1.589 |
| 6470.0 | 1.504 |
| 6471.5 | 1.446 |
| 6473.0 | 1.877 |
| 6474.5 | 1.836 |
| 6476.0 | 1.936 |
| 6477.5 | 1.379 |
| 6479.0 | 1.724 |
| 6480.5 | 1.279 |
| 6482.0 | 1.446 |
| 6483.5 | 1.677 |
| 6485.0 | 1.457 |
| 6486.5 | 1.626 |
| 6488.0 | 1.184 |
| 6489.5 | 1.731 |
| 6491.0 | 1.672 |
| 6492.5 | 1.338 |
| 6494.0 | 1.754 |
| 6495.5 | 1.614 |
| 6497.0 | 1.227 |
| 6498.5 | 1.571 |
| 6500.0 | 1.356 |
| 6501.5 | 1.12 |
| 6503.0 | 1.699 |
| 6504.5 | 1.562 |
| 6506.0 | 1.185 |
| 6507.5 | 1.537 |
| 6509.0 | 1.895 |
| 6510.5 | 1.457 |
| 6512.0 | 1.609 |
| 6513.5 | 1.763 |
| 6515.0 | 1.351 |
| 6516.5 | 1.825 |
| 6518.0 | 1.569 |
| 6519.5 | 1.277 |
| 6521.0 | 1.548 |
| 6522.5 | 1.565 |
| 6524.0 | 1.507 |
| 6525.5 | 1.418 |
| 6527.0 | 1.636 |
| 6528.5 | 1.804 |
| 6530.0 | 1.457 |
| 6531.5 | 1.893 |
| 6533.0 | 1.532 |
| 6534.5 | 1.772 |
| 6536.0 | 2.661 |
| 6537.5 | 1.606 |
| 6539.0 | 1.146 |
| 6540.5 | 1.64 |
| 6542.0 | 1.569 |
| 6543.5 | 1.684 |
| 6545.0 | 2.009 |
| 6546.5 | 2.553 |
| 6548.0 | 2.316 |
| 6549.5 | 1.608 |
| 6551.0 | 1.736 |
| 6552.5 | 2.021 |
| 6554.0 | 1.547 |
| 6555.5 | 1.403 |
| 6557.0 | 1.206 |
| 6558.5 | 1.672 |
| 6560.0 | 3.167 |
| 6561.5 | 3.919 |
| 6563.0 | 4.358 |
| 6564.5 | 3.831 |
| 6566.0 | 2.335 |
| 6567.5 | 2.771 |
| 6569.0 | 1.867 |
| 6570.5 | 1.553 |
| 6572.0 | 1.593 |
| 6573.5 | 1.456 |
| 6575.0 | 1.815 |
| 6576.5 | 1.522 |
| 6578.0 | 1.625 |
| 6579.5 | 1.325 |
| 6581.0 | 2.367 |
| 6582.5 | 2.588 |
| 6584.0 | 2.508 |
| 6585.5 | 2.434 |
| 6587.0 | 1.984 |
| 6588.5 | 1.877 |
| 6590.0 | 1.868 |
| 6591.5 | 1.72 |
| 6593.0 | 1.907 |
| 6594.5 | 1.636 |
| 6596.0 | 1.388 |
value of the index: 1.43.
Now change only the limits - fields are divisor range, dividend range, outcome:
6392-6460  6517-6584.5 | 1.24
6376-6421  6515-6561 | 1.12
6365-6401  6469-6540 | 1.06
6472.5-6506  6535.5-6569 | 1.43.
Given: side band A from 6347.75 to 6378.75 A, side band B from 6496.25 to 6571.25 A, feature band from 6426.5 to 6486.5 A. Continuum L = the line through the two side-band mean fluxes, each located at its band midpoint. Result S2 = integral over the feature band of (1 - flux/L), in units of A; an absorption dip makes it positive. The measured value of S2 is 2.4 A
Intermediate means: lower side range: 1.48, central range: 1.61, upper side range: 1.85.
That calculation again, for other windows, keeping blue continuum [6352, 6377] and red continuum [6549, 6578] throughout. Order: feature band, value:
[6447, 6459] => 1.4 A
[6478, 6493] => 3.0 A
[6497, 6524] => 6.4 A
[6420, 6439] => 2.7 A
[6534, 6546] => 1.8 A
